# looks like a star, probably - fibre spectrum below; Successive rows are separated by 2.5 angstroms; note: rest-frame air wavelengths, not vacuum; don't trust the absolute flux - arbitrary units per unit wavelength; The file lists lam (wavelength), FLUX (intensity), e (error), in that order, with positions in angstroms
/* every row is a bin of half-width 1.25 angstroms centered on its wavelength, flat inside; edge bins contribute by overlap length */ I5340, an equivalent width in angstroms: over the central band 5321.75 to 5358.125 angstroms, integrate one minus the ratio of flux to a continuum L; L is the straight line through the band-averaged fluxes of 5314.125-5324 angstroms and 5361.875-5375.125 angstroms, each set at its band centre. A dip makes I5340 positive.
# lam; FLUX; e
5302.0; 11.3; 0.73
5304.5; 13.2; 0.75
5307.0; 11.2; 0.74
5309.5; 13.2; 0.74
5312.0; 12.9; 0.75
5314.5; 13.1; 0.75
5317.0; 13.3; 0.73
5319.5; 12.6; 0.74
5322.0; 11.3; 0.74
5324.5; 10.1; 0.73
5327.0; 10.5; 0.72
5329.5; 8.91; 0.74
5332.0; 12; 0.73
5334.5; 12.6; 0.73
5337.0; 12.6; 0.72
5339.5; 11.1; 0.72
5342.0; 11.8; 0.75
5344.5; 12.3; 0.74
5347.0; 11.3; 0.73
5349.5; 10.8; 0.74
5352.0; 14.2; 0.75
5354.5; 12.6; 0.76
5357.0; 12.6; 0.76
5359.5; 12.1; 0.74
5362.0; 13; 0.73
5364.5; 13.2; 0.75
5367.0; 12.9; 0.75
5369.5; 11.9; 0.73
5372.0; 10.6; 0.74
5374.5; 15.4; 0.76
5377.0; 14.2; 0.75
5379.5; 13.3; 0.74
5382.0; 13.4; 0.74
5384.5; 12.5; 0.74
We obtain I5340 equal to 2.45 angstroms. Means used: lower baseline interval 12.3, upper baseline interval 12.7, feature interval 11.7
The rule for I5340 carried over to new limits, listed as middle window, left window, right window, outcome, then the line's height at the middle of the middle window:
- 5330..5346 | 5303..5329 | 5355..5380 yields 0.6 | 12.4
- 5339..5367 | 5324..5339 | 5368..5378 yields -0.5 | 12.1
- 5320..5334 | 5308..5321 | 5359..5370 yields 2.3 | 12.9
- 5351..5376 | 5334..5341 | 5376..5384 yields 0.2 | 12.9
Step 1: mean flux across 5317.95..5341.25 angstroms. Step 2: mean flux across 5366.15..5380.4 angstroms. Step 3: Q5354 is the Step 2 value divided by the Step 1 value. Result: 1.15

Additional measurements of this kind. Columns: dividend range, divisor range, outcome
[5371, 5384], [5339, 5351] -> 1.16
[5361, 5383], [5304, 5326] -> 1.07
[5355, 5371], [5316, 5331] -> 1.13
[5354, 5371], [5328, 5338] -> 1.10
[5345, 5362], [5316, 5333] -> 1.10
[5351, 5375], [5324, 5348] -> 1.12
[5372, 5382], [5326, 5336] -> 1.24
